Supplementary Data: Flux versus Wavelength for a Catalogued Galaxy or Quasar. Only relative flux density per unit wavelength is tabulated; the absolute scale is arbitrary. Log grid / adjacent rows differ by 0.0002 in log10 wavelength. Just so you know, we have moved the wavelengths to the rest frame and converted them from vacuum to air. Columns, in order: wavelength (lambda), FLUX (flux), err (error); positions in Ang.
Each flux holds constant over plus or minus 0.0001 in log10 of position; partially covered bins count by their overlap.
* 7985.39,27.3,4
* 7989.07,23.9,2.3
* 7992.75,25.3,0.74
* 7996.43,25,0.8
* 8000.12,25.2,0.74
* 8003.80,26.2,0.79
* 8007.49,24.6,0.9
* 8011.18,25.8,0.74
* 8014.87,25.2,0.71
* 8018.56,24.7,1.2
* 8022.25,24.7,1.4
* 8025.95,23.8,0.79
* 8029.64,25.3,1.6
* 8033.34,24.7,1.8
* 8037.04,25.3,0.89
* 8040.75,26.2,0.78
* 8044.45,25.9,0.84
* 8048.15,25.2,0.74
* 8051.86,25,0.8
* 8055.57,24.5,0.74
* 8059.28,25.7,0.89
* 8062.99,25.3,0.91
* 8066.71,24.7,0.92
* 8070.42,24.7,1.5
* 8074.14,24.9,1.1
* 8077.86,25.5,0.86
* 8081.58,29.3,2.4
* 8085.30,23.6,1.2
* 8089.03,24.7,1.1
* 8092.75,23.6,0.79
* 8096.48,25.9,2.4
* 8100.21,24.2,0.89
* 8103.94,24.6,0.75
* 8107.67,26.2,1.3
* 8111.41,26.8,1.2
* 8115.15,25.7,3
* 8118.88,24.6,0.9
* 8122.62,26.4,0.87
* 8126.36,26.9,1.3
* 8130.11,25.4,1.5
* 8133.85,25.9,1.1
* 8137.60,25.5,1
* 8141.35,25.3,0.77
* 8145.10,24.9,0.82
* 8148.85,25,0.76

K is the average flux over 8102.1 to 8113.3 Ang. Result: 25.9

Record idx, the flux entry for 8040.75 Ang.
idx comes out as 26.2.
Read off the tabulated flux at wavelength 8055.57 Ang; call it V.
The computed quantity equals 24.5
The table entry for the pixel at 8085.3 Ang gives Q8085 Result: 23.6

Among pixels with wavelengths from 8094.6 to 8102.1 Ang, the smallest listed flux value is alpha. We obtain 24.2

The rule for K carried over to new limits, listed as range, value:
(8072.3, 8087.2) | 25.8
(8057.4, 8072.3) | 25.1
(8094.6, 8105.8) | 24.9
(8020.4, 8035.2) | 24.6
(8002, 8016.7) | 25.4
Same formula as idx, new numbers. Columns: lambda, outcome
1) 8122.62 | 26.4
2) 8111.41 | 26.8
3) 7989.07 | 23.9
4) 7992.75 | 25.3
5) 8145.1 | 24.9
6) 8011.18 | 25.8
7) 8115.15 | 25.7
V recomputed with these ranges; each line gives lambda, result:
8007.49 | 24.6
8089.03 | 24.7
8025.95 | 23.8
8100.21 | 24.2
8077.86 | 25.5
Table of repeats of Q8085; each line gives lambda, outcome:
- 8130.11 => 25.4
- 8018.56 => 24.7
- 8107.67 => 26.2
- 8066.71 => 24.7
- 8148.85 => 25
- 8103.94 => 24.6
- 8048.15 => 25.2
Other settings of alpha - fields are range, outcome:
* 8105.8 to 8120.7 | 24.6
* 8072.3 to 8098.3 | 23.6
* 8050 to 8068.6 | 24.5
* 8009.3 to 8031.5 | 23.8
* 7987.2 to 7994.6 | 23.9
